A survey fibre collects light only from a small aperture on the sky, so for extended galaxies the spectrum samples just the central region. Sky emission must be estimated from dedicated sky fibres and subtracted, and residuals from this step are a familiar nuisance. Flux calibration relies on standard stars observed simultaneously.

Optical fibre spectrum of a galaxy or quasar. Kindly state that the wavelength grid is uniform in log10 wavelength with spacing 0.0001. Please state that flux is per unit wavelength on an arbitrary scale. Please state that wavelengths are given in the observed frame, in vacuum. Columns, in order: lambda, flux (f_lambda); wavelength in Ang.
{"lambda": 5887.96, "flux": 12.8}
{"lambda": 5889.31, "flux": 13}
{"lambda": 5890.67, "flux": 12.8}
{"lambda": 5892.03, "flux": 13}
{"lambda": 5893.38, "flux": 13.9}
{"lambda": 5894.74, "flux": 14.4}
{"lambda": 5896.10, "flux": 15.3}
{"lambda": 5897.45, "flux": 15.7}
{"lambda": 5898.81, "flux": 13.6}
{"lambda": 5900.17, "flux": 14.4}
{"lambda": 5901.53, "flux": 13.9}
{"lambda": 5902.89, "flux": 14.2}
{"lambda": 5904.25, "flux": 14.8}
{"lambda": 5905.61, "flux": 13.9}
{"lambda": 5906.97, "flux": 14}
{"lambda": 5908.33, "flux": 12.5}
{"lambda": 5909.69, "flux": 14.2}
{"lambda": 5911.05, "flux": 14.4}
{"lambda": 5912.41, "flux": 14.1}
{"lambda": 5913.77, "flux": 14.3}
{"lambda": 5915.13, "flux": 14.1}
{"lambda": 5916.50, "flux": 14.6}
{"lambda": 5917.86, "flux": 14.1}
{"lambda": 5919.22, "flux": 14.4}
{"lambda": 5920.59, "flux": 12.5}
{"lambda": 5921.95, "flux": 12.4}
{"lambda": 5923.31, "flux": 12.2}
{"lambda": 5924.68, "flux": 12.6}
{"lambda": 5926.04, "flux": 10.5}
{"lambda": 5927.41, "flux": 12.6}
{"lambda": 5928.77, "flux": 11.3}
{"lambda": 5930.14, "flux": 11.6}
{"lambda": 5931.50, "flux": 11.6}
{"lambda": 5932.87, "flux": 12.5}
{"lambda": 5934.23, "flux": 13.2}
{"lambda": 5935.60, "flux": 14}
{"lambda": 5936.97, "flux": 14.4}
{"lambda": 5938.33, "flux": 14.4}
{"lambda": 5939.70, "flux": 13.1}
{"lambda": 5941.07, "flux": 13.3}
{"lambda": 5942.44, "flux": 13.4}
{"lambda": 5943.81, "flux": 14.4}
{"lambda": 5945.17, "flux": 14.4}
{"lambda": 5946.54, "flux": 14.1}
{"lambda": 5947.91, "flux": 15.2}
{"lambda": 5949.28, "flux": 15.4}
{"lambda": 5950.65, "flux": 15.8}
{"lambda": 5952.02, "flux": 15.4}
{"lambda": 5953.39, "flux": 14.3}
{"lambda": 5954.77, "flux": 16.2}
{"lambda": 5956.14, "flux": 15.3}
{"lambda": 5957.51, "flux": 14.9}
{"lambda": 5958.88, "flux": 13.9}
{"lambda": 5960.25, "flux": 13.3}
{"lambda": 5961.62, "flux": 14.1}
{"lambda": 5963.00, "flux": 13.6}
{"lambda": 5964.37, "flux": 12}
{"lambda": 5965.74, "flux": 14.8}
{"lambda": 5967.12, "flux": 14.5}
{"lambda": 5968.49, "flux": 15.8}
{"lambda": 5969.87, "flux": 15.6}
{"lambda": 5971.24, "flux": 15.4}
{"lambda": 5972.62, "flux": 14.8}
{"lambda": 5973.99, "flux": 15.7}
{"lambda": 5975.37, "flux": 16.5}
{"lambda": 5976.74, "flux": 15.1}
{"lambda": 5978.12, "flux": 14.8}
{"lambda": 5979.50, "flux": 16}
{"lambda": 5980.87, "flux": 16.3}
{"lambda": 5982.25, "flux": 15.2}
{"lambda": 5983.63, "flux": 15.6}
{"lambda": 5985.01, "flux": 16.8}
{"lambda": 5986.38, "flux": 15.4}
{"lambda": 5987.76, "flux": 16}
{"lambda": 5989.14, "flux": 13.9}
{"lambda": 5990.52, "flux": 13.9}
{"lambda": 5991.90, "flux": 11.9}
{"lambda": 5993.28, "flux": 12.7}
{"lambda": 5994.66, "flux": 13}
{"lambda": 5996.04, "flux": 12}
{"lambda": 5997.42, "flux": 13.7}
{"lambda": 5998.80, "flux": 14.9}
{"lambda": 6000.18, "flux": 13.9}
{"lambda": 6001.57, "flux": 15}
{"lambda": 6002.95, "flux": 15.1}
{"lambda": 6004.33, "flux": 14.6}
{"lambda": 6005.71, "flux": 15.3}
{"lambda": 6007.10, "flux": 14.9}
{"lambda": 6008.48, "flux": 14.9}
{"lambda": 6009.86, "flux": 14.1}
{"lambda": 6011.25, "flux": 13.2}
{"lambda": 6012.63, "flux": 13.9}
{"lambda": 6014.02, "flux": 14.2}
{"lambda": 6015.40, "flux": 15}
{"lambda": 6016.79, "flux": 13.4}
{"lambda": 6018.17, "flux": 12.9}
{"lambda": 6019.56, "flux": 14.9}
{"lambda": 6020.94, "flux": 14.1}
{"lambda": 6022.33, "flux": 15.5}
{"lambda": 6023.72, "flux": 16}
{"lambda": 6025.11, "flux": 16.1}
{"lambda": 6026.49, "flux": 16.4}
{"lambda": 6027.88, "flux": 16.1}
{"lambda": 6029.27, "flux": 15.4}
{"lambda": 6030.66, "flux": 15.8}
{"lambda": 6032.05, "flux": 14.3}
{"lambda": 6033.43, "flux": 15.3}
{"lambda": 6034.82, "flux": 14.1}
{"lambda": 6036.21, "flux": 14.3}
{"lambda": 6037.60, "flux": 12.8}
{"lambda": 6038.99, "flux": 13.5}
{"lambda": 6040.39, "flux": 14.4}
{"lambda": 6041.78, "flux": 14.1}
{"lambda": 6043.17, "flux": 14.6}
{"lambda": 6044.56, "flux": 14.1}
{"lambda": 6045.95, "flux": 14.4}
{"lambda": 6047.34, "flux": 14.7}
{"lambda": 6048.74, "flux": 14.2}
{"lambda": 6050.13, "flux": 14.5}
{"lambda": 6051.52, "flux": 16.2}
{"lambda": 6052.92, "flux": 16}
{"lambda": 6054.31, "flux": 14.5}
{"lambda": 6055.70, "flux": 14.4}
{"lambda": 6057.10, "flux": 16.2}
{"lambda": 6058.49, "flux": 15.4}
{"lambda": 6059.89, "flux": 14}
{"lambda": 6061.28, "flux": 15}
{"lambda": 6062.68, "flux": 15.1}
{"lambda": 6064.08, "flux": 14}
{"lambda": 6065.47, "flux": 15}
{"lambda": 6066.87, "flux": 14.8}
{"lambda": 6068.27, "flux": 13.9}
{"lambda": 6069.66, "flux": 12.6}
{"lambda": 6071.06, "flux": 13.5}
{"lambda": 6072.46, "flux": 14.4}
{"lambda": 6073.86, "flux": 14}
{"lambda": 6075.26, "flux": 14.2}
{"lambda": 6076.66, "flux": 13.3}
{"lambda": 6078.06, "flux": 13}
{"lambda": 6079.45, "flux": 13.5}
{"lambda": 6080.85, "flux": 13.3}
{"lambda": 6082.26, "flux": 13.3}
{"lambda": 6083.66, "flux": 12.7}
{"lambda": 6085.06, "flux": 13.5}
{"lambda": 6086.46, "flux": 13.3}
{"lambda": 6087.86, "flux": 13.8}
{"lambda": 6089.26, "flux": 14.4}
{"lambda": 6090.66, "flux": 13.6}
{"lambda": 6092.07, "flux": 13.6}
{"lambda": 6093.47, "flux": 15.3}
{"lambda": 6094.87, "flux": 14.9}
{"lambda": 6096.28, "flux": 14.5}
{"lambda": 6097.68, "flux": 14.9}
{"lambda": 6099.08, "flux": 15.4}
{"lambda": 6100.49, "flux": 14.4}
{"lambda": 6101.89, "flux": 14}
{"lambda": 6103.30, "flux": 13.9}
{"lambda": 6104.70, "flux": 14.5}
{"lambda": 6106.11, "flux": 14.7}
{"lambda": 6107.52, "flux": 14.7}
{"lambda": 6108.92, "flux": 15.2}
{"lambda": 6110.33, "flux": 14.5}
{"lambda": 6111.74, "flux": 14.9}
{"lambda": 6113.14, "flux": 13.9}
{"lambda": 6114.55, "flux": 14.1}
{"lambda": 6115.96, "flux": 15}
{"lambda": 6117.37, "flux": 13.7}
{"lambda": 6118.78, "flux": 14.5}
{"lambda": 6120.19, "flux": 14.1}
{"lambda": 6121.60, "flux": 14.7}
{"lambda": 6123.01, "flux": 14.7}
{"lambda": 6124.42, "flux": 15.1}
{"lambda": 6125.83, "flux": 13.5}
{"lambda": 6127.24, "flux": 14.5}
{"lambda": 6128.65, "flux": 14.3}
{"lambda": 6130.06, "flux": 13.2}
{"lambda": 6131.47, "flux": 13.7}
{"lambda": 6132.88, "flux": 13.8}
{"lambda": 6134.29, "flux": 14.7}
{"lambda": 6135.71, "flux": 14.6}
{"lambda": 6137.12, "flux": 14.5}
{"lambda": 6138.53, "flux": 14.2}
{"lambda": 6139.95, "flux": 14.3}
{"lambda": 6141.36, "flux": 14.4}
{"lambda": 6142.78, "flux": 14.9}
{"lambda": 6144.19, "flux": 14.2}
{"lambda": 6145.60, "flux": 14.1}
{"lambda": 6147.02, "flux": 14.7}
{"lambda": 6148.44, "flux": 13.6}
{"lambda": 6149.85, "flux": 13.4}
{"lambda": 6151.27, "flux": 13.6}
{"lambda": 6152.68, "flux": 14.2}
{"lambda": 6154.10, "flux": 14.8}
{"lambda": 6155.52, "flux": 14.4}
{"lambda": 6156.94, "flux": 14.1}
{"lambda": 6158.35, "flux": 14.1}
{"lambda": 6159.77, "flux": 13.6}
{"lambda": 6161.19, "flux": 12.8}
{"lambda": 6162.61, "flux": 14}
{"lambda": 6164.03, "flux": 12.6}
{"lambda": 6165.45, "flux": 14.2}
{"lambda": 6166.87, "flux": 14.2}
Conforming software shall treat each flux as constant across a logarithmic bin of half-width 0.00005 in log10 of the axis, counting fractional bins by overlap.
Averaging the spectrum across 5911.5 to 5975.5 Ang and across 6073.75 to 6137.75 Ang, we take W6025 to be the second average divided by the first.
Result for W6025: 1.02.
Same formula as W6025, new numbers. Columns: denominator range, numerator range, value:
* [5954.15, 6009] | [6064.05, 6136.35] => 0.96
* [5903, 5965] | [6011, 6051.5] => 1.06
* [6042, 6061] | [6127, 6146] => 0.96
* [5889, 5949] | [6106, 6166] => 1.04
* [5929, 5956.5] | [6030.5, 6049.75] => 1.02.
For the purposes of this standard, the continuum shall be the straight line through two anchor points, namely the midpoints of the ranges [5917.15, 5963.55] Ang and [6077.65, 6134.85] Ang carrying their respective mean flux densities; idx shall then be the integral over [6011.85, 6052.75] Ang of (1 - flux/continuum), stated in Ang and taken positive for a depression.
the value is -2.12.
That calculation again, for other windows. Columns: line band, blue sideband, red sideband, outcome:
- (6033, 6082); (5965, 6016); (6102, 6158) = 0.7 Ang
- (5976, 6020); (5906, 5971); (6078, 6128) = -1.5 Ang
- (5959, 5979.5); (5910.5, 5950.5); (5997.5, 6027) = -1.0 Ang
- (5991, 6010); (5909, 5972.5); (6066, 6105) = -0.1 Ang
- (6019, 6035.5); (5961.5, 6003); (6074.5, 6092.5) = -1.4 Ang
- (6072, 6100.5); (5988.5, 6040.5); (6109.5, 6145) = 0.8 Ang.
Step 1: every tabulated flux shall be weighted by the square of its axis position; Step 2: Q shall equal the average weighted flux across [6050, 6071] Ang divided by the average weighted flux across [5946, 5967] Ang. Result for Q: 1.05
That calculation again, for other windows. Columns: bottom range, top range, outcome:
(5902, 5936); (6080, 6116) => 1.14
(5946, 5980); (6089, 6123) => 1.02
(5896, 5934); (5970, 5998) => 1.13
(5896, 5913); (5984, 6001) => 1.02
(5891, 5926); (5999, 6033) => 1.11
